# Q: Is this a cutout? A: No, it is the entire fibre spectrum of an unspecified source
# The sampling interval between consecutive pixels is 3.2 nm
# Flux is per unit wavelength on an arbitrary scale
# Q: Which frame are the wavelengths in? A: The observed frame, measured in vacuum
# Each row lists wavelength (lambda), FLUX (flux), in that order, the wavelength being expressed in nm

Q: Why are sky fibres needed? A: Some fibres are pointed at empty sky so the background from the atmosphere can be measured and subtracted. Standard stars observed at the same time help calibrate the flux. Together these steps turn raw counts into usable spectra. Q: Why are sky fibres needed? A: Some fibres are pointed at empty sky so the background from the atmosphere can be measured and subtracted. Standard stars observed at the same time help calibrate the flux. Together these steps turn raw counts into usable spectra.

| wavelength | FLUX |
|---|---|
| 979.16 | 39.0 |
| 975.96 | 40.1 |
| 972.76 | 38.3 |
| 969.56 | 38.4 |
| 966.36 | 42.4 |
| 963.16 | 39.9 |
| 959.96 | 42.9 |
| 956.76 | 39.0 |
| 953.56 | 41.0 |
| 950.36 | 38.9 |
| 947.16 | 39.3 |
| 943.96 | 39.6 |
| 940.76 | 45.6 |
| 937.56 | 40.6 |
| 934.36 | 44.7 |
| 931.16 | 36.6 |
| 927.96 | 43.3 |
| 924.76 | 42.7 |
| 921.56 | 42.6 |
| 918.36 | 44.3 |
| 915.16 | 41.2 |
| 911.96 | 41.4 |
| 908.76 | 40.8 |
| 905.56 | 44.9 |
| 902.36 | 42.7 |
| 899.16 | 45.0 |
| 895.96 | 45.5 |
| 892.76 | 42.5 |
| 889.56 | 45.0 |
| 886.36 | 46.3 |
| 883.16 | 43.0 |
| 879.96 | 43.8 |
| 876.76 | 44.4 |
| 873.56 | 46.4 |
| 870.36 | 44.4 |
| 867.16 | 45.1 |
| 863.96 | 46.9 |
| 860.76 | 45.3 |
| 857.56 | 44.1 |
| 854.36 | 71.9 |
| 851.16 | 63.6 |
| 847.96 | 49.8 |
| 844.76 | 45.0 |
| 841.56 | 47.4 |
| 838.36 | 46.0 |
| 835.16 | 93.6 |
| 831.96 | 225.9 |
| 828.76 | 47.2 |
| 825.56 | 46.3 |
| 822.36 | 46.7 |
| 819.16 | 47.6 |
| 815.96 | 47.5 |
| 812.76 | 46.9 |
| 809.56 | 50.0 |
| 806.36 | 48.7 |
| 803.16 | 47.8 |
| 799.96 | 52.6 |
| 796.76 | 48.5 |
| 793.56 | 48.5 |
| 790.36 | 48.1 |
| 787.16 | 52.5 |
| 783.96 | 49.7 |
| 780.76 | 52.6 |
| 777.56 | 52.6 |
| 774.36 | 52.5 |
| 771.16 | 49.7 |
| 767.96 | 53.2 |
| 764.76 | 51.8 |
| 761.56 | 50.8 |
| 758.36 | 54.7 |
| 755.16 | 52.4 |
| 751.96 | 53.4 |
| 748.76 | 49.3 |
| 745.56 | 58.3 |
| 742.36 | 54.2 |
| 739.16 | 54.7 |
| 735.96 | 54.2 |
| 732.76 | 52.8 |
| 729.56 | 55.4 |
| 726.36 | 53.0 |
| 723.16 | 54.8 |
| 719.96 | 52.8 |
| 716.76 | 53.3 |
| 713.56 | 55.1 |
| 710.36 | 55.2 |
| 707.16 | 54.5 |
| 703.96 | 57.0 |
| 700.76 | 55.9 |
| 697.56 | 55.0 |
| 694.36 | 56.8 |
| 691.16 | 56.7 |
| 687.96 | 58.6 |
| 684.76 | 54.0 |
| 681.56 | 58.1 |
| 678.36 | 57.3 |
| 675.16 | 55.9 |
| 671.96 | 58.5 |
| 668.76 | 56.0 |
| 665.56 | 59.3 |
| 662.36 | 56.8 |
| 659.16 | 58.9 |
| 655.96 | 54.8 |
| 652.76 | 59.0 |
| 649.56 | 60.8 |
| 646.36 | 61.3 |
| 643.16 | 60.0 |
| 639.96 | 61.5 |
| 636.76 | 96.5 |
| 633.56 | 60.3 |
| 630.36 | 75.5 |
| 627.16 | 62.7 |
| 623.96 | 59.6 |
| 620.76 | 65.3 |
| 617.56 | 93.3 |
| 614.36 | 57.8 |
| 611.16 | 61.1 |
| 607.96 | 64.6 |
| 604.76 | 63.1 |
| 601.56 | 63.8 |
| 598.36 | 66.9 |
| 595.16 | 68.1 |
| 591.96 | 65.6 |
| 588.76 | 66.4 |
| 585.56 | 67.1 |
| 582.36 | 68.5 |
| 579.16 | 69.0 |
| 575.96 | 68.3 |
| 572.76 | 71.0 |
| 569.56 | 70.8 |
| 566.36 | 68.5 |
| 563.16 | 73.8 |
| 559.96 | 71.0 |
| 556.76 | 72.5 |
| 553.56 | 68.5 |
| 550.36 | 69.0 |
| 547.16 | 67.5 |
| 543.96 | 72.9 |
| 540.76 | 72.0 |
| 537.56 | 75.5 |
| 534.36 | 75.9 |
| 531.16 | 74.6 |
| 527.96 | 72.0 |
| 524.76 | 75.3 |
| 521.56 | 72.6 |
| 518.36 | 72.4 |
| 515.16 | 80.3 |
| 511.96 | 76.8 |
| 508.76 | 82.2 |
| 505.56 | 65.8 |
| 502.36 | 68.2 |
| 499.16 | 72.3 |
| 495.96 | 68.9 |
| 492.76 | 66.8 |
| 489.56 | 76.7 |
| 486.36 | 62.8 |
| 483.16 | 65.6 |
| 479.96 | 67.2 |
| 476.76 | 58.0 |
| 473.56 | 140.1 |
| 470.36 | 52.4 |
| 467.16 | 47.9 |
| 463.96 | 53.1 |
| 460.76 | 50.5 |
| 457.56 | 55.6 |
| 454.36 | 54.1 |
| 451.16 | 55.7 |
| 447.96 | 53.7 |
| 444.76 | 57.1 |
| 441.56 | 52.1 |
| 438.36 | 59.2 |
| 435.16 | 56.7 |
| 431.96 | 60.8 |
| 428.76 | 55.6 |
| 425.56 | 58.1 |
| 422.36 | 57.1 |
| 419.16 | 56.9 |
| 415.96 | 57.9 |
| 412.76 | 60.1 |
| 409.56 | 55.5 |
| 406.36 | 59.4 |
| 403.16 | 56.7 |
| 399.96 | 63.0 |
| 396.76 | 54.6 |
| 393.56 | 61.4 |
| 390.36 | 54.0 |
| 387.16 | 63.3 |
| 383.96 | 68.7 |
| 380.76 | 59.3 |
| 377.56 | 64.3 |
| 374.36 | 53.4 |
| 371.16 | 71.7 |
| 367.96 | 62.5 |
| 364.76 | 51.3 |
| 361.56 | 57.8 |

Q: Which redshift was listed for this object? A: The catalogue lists 0.27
